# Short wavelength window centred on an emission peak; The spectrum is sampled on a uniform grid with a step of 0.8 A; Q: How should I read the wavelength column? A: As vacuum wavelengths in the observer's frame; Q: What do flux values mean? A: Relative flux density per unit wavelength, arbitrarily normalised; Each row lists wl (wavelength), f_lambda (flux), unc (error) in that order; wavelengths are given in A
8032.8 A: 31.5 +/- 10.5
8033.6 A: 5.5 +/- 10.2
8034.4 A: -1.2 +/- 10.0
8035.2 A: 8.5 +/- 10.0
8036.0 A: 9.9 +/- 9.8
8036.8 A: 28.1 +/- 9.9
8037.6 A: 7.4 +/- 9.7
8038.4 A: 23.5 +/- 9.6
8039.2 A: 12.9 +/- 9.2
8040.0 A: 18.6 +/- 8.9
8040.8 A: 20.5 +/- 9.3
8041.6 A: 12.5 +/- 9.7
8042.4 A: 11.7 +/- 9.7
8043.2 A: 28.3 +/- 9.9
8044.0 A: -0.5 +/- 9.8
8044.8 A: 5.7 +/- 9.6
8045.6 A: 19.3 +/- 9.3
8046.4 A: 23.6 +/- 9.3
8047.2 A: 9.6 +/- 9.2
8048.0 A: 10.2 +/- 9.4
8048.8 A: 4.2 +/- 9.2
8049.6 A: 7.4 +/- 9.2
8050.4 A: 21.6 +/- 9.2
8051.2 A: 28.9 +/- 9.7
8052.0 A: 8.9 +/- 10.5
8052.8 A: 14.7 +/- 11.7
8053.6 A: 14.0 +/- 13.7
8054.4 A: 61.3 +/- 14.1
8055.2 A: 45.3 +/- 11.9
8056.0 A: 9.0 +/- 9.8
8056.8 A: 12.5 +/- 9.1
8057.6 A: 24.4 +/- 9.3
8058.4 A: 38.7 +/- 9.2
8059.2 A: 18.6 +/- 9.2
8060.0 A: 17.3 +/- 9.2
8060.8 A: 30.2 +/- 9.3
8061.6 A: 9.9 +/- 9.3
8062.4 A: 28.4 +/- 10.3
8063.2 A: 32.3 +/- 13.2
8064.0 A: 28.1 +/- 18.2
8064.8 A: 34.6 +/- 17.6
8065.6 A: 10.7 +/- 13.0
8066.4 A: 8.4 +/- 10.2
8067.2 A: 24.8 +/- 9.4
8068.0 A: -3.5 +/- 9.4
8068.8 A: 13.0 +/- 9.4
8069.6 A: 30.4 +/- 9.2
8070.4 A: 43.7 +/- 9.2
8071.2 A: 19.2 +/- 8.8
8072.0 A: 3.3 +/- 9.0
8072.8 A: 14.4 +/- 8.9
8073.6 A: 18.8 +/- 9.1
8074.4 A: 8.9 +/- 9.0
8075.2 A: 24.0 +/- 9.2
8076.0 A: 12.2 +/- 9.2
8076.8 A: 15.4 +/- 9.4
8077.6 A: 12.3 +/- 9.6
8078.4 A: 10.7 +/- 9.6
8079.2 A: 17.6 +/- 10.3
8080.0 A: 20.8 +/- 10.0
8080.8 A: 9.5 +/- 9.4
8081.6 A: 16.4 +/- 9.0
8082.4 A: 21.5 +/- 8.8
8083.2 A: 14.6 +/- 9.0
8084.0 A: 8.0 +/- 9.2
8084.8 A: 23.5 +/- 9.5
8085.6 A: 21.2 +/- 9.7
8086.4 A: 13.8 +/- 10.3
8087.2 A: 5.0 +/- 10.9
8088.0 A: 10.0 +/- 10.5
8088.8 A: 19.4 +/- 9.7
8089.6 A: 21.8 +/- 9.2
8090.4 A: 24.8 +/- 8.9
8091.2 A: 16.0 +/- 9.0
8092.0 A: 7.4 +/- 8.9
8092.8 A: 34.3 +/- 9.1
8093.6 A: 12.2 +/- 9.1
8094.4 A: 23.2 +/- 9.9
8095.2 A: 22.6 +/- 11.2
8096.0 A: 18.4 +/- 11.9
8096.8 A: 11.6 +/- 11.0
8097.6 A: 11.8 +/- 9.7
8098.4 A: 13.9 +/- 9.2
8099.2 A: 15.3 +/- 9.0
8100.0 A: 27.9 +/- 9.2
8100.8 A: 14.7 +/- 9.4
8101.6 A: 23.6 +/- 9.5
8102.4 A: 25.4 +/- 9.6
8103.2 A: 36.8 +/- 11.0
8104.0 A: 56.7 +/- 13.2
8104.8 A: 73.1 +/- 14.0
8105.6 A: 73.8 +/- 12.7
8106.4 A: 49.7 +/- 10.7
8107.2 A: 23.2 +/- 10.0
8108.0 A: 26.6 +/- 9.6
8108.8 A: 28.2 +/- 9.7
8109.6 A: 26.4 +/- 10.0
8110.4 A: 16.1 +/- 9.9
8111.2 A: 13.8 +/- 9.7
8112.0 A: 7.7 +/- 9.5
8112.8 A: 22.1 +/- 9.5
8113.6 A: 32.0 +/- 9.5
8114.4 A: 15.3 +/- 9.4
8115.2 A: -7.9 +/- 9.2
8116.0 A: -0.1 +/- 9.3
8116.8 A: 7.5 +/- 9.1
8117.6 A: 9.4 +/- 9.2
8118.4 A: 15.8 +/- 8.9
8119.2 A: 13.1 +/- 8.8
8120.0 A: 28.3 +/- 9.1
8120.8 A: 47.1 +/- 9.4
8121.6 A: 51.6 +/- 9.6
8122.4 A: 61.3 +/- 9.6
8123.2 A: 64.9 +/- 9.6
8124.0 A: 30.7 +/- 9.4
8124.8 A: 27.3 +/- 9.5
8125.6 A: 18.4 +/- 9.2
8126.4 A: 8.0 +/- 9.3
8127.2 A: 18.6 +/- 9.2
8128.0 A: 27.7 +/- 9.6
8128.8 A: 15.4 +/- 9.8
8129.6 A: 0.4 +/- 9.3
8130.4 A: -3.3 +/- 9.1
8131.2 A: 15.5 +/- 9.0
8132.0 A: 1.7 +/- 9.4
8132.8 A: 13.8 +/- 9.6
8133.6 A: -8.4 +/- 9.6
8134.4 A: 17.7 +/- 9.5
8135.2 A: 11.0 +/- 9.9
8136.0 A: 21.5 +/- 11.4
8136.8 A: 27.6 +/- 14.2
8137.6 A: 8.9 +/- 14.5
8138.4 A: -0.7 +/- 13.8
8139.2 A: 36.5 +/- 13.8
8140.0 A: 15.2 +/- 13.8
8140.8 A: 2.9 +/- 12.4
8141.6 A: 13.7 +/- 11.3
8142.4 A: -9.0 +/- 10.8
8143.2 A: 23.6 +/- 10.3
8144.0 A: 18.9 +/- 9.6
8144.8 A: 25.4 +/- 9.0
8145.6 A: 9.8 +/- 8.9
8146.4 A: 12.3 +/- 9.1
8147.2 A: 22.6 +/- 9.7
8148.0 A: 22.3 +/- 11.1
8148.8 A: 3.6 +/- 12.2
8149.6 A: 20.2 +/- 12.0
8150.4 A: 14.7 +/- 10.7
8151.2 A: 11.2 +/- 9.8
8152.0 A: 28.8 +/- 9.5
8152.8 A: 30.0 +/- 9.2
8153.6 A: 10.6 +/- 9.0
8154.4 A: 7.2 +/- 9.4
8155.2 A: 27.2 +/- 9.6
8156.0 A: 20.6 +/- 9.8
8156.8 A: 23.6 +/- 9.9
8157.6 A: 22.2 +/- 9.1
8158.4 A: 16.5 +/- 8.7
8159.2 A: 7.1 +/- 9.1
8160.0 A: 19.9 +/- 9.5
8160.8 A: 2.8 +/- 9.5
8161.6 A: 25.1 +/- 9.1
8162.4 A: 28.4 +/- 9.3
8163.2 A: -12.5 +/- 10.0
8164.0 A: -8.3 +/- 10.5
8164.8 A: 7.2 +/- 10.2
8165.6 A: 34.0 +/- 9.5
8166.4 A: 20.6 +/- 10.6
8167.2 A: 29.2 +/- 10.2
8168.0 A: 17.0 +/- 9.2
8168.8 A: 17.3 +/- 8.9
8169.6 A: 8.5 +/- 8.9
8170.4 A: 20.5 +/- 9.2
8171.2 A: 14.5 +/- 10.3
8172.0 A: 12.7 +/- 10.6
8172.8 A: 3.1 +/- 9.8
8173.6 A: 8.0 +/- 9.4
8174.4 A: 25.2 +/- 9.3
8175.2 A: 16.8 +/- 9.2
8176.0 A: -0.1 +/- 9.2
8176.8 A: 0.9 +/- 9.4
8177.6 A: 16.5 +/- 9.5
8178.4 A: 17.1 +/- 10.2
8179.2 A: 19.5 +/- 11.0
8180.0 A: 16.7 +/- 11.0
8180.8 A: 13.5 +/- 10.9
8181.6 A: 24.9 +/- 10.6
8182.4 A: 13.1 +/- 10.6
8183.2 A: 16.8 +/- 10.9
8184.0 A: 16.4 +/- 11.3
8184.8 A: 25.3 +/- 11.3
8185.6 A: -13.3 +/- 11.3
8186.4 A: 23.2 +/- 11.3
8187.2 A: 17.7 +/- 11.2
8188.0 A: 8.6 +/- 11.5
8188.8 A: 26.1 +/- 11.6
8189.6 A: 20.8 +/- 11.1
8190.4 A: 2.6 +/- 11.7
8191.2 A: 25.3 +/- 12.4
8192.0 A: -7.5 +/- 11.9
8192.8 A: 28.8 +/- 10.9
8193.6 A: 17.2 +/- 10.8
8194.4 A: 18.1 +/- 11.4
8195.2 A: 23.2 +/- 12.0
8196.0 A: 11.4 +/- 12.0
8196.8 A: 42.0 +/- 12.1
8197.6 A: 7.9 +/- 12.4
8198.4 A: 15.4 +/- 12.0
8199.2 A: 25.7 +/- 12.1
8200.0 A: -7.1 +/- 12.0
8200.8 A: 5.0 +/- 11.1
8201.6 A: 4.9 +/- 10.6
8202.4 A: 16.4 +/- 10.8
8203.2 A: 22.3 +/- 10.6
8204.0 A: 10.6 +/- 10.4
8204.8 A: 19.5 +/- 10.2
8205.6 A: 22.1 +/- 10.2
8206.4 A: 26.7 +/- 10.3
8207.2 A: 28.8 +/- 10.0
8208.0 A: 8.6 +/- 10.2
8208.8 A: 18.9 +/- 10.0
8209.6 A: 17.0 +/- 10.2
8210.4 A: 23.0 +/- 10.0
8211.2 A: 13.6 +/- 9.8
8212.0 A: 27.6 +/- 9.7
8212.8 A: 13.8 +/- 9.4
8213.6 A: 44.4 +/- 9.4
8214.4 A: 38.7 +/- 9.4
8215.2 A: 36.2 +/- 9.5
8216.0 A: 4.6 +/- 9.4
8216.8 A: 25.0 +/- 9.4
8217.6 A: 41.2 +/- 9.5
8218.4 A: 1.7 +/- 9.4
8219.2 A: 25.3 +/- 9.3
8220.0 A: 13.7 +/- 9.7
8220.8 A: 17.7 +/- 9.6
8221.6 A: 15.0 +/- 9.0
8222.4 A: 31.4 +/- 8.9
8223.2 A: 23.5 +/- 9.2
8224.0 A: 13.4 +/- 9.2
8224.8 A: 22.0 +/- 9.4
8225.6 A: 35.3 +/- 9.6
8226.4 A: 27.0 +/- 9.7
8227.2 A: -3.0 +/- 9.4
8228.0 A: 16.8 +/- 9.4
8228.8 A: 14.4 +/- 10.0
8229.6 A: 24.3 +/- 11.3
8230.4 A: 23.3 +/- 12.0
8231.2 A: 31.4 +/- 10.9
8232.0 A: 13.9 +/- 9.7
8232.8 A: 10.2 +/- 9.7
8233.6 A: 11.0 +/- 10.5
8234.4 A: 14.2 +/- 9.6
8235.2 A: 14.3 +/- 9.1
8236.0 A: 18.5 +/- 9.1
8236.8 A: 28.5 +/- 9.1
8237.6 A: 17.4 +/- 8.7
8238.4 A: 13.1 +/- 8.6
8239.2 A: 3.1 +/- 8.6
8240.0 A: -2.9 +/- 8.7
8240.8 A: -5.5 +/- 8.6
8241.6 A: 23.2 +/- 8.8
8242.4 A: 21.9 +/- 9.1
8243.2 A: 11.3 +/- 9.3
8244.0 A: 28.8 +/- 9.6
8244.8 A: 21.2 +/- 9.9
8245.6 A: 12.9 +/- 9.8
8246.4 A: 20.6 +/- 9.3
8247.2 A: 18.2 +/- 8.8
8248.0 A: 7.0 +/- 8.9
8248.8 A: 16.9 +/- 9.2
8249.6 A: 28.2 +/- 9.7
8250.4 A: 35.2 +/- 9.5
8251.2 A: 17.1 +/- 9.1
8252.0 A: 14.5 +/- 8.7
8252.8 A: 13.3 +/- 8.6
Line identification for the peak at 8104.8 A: [S II]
